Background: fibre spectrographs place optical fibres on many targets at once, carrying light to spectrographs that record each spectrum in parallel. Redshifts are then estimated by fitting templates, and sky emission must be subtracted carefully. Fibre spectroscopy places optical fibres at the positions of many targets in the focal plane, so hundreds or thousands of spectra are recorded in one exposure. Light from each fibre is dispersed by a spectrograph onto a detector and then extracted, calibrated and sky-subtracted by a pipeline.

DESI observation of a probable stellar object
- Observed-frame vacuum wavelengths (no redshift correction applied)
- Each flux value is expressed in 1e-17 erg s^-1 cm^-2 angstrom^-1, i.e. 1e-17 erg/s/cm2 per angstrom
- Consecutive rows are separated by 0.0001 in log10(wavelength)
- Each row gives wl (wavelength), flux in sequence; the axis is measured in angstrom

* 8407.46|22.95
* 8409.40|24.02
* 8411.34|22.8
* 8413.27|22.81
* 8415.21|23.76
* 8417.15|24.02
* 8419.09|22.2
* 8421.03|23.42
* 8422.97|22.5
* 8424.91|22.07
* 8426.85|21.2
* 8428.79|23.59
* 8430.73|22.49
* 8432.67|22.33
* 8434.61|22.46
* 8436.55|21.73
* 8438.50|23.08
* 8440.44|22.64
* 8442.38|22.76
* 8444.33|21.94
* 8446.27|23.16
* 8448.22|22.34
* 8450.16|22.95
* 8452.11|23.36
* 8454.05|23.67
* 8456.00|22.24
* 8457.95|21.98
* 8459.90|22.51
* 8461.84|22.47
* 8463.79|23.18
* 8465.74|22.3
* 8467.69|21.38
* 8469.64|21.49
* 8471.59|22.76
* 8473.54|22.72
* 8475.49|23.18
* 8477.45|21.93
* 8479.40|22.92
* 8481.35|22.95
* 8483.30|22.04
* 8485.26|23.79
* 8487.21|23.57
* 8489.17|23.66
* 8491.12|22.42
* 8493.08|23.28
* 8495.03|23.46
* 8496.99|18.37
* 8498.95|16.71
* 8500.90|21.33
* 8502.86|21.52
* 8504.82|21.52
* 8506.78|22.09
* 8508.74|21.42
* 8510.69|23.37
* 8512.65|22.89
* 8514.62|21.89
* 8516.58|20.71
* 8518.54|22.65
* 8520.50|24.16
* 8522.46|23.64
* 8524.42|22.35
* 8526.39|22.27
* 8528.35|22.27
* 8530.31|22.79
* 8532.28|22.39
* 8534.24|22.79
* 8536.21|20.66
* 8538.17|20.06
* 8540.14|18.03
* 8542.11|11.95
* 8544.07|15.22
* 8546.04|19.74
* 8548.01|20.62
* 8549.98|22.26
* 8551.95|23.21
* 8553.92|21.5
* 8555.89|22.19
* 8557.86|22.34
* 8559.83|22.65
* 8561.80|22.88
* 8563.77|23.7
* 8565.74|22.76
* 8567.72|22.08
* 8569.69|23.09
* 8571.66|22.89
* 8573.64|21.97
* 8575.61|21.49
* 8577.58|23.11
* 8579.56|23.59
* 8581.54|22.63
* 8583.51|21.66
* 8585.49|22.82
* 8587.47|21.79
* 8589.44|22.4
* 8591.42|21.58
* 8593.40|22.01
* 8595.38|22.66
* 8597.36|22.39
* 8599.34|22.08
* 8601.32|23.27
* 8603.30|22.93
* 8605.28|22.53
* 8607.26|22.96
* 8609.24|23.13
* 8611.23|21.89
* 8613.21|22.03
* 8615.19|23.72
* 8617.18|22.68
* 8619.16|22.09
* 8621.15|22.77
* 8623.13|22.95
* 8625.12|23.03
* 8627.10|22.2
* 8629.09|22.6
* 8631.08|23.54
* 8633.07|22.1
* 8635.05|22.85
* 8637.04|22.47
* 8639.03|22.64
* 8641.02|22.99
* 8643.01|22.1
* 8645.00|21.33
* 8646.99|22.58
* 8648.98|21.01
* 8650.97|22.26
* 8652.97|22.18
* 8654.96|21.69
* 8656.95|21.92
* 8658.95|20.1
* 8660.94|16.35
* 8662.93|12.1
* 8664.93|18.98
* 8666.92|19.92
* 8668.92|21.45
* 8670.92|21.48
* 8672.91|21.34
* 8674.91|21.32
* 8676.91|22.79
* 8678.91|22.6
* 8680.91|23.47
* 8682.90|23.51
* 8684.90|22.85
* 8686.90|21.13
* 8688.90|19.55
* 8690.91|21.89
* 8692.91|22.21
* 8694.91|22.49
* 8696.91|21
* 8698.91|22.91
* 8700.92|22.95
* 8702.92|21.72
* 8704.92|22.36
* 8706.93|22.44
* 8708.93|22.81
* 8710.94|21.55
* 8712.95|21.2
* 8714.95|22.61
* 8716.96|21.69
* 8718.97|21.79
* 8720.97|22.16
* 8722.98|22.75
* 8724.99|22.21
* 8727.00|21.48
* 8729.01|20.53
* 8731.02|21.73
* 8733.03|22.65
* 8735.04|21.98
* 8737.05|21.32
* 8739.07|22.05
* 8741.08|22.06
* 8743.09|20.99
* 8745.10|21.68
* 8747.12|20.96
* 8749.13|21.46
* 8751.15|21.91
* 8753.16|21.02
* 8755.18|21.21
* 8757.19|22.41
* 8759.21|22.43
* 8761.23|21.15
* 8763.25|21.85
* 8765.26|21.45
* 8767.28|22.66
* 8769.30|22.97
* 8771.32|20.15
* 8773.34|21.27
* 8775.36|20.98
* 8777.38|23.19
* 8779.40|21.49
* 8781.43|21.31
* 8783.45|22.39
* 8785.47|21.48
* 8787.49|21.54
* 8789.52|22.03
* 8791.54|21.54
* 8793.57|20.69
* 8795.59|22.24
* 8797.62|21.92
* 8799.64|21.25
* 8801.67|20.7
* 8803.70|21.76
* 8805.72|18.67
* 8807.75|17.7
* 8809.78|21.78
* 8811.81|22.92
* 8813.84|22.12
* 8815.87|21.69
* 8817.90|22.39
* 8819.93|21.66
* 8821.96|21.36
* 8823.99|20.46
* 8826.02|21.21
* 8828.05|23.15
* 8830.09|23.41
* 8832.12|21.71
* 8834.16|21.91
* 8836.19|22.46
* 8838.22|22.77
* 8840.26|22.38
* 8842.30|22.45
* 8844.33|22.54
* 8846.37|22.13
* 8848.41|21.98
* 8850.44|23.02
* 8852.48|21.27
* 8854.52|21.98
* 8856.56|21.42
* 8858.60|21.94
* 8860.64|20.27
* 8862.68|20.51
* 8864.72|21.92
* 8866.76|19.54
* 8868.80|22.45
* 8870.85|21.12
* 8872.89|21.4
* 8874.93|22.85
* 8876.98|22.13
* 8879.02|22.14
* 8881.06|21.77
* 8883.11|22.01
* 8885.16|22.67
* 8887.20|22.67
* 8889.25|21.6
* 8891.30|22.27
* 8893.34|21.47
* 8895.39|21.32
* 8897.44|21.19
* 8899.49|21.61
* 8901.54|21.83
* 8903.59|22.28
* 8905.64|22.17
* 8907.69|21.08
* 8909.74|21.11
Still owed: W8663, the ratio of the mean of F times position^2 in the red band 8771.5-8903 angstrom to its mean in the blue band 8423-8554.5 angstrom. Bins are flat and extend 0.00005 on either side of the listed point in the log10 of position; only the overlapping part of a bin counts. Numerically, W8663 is 1.1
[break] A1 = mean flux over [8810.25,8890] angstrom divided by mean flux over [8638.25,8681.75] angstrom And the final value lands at 1.0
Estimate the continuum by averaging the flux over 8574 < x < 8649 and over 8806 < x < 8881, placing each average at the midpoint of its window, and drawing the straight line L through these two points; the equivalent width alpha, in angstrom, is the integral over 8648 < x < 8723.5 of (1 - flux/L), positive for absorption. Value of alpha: 2.8 angstrom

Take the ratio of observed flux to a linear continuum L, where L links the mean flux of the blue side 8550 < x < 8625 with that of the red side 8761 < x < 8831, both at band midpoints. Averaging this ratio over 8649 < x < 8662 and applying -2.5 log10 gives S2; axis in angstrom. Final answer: 0.076 mag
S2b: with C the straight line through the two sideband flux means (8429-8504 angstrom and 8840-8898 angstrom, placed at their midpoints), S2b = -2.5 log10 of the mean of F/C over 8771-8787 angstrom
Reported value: 0.02 mag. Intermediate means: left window 22.4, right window 21.8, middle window 21.6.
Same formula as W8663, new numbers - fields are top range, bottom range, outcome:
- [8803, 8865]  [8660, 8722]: 1.05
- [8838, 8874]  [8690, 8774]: 1.02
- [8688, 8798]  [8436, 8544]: 1.05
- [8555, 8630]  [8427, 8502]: 1.04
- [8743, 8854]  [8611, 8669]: 1.04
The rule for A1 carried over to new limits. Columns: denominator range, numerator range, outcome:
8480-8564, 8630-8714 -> 1.00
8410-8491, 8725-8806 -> 0.95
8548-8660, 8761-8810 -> 0.95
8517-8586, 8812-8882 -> 1.01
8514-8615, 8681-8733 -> 1.00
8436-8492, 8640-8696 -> 0.94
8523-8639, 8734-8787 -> 0.98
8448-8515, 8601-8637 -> 1.02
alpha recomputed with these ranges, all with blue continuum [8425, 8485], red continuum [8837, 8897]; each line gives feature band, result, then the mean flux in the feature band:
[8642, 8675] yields 2.60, 20.5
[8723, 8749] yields 0.47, 21.7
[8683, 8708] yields 0.14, 22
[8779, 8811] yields 1.19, 21.2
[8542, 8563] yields 1.47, 20.8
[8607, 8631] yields -0.46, 22.7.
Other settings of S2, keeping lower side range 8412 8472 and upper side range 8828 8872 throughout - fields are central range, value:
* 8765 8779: 0.01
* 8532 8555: 0.14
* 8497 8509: 0.10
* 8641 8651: 0.02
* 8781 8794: 0.02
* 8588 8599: 0.01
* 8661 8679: 0.12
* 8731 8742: 0.01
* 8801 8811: 0.09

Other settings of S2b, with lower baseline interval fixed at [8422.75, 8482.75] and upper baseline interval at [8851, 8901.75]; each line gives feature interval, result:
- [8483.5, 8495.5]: -0.04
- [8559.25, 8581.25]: -0.02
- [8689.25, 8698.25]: 0.01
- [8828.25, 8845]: -0.04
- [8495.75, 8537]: 0.03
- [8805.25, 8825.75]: 0.03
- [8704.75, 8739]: 0.00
